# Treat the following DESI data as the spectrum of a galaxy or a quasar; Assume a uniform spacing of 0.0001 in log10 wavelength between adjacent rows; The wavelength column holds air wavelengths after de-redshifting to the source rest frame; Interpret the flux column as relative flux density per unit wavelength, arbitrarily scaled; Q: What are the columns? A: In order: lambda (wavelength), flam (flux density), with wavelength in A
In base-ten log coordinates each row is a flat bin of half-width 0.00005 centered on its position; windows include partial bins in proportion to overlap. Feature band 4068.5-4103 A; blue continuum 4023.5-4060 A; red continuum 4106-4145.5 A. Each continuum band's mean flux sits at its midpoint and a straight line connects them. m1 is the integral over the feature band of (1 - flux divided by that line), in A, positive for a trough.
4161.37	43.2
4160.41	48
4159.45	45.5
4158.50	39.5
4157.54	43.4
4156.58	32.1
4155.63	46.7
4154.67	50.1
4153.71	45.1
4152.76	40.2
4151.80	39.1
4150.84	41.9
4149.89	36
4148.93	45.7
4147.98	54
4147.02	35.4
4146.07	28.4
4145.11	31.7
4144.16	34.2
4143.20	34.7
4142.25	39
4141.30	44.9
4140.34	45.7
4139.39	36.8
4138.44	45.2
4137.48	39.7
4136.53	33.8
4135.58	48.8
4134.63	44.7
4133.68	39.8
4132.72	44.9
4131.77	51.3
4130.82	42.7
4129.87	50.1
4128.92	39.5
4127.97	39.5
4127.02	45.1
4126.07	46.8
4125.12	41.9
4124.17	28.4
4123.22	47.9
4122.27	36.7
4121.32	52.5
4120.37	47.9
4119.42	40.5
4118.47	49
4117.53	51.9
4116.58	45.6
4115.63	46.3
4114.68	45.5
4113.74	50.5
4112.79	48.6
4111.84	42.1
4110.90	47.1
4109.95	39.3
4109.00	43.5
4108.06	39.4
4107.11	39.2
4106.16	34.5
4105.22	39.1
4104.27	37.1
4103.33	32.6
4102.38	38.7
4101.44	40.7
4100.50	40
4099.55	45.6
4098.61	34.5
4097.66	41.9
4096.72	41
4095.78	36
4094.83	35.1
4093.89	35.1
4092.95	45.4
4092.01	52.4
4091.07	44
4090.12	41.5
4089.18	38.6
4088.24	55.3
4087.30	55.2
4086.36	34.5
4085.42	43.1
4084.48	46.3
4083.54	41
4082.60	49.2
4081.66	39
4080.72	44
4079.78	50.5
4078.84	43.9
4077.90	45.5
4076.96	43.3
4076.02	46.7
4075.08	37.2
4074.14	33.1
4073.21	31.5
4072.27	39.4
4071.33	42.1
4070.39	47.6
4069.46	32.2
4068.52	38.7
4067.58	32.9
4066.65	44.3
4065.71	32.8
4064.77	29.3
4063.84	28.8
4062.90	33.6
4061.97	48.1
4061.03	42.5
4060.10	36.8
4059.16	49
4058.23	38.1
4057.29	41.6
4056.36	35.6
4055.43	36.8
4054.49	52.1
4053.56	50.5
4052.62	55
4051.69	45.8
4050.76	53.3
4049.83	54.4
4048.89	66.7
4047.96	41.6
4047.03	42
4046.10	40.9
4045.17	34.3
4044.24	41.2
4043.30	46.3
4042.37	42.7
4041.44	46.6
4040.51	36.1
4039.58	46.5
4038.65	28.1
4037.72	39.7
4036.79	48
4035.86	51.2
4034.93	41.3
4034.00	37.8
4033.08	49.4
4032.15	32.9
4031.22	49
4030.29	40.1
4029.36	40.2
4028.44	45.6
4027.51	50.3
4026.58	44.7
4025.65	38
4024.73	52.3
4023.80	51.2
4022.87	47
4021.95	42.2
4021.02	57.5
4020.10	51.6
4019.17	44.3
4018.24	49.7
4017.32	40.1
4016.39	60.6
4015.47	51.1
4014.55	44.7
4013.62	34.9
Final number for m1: 1.36 A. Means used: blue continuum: 44.4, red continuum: 42.9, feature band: 41.9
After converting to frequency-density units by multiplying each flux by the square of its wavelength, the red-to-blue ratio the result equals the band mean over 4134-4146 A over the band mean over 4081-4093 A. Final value 0.9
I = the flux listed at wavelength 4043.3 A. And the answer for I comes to 46.3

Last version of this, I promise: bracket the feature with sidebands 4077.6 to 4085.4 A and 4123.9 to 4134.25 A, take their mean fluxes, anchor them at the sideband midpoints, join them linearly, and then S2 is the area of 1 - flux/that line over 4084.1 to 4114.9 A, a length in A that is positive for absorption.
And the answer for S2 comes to 1.6 A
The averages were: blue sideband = 44.8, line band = 41.9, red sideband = 43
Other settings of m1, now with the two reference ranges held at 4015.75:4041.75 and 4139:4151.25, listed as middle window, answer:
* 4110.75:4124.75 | -1.64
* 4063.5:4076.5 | 1.81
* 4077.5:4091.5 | -0.84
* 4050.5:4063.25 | -0.14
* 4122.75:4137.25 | -1.11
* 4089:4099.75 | 0.22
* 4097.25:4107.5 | 0.70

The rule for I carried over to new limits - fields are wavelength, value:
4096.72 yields 41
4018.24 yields 49.7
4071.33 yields 42.1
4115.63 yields 46.3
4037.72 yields 39.7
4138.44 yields 45.2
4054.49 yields 52.1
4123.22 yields 47.9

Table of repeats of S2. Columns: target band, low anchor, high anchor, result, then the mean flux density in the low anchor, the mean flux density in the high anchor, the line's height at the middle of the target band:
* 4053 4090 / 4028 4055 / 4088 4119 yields 1.9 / 44.8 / 42.2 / 43.6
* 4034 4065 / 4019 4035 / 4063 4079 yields -1.2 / 45.4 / 38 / 41.6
